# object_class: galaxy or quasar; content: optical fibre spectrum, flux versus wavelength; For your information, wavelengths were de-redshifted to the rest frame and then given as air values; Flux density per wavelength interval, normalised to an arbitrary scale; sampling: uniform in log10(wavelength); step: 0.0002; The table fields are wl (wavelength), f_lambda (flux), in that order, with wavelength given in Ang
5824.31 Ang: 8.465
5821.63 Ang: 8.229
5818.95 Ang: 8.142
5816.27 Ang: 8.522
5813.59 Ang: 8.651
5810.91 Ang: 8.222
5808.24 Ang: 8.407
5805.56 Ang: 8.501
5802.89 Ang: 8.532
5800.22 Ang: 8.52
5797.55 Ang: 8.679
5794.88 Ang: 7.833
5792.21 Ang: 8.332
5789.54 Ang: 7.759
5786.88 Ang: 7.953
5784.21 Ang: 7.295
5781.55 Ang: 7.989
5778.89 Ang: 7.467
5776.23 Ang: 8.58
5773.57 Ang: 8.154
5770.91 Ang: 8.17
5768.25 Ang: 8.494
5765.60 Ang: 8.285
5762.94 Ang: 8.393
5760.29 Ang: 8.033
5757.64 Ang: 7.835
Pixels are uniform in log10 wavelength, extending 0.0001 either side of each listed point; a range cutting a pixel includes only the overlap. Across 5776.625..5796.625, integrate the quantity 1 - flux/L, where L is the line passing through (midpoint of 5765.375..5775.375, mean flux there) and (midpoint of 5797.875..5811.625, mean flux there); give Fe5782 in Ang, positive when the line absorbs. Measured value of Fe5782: 1.2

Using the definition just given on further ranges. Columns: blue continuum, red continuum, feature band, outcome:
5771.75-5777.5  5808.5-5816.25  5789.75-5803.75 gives 0.13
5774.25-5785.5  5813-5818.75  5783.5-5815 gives -0.18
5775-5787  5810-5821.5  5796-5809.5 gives -0.57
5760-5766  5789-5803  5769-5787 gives 0.67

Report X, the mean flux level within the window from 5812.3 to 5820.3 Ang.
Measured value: 8.43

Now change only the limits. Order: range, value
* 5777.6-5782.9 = 7.74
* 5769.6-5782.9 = 8.07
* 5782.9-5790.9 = 7.67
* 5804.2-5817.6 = 8.46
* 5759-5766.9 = 8.24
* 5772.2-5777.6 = 8.36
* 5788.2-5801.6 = 8.23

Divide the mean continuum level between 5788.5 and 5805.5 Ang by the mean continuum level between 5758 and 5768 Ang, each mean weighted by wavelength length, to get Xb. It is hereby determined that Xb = 1.01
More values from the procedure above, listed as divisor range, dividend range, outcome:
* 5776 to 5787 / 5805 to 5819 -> 1.08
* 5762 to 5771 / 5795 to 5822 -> 1.01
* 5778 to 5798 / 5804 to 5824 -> 1.06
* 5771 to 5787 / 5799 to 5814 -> 1.07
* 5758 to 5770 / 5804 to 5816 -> 1.02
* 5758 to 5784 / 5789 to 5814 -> 1.03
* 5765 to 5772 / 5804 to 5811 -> 1.01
